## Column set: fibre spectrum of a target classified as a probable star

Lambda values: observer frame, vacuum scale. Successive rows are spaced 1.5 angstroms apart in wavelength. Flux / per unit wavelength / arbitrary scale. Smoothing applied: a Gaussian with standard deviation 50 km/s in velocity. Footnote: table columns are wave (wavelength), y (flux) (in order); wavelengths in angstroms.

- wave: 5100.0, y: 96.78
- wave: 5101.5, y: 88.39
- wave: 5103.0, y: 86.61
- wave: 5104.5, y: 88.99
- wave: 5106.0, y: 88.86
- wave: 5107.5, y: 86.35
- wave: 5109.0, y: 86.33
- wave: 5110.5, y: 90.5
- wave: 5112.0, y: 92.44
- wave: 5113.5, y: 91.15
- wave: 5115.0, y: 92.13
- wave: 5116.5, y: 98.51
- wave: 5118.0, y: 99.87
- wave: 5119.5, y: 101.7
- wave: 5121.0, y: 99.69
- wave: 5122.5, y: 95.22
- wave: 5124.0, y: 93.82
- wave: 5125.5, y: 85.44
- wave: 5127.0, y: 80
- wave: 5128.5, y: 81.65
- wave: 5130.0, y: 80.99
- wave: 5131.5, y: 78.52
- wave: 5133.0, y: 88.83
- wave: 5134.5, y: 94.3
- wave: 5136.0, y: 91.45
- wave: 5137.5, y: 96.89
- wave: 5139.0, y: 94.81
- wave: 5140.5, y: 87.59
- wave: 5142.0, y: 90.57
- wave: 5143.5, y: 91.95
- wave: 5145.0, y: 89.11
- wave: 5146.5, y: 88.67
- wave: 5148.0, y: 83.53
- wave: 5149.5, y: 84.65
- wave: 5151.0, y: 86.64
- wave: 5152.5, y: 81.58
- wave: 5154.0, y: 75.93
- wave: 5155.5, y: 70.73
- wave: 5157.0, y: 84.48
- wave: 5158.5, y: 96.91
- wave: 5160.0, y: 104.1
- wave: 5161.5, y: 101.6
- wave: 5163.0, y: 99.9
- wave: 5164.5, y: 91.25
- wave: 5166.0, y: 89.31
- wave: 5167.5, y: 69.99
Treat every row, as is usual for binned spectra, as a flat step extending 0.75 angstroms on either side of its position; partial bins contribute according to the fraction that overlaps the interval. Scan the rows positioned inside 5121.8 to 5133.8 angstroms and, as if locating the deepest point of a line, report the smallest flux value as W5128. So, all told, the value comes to 78.52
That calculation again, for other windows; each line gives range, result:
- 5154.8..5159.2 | 70.73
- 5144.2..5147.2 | 88.67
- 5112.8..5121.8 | 91.15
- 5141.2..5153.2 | 81.58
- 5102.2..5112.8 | 86.33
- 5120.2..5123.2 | 95.22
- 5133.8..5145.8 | 87.59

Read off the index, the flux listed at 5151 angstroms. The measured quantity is 86.64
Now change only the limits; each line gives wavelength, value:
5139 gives 94.81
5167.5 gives 69.99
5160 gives 104.1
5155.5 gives 70.73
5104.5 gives 88.99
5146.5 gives 88.67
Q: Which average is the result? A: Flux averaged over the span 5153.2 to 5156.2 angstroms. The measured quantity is 73.5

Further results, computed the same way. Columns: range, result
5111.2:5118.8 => 94.8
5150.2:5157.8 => 80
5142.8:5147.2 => 89.9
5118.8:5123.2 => 98.9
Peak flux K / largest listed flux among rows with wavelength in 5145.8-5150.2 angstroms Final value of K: 88.67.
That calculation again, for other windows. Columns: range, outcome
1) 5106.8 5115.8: 92.44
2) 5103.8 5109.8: 88.99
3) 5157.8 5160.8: 104.1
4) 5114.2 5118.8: 99.87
